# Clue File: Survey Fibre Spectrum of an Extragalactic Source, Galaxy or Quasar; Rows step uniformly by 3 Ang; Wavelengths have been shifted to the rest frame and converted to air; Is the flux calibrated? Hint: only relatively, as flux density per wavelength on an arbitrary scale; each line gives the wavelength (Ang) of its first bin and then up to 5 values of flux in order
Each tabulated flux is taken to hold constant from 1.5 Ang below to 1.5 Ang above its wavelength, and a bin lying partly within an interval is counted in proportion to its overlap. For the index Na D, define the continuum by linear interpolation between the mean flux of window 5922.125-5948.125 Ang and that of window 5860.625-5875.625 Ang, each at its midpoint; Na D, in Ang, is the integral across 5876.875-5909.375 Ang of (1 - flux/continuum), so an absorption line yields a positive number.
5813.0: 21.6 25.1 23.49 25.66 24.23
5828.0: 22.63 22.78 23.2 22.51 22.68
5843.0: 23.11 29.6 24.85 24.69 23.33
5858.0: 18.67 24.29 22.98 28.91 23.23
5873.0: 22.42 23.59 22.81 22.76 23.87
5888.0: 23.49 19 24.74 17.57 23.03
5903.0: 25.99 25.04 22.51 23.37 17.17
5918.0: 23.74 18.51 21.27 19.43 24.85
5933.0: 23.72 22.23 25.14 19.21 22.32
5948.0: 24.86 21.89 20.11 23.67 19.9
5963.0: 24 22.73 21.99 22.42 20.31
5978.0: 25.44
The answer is 1.0 Ang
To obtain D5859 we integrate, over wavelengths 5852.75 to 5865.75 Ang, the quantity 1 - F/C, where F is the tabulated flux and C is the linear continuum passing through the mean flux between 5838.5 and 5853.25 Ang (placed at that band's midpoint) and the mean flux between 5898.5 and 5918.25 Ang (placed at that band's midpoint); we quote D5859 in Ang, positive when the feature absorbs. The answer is 1.0 Ang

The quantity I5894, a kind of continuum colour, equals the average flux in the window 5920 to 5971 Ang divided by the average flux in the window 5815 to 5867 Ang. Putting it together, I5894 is 0.9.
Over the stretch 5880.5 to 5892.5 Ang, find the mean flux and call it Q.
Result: 22.3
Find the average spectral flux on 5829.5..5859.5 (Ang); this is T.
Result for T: 23.5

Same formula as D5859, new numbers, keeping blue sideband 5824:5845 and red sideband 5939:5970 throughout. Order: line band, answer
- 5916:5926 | 0.71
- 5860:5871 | -0.98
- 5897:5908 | -0.49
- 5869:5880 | -0.08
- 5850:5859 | 0.17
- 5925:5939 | -0.25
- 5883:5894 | 0.11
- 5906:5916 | 0.33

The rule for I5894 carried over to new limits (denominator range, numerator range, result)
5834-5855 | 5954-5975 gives 0.91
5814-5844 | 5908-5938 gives 0.92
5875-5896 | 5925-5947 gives 0.99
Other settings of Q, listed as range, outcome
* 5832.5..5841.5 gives 22.8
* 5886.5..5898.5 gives 21.2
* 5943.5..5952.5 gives 23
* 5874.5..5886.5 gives 23.3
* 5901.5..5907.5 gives 25.5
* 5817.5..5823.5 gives 24.6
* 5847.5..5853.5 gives 24.8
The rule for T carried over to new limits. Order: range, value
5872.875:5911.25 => 22.9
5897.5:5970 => 22.3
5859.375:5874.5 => 24.3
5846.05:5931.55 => 22.8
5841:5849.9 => 25.7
